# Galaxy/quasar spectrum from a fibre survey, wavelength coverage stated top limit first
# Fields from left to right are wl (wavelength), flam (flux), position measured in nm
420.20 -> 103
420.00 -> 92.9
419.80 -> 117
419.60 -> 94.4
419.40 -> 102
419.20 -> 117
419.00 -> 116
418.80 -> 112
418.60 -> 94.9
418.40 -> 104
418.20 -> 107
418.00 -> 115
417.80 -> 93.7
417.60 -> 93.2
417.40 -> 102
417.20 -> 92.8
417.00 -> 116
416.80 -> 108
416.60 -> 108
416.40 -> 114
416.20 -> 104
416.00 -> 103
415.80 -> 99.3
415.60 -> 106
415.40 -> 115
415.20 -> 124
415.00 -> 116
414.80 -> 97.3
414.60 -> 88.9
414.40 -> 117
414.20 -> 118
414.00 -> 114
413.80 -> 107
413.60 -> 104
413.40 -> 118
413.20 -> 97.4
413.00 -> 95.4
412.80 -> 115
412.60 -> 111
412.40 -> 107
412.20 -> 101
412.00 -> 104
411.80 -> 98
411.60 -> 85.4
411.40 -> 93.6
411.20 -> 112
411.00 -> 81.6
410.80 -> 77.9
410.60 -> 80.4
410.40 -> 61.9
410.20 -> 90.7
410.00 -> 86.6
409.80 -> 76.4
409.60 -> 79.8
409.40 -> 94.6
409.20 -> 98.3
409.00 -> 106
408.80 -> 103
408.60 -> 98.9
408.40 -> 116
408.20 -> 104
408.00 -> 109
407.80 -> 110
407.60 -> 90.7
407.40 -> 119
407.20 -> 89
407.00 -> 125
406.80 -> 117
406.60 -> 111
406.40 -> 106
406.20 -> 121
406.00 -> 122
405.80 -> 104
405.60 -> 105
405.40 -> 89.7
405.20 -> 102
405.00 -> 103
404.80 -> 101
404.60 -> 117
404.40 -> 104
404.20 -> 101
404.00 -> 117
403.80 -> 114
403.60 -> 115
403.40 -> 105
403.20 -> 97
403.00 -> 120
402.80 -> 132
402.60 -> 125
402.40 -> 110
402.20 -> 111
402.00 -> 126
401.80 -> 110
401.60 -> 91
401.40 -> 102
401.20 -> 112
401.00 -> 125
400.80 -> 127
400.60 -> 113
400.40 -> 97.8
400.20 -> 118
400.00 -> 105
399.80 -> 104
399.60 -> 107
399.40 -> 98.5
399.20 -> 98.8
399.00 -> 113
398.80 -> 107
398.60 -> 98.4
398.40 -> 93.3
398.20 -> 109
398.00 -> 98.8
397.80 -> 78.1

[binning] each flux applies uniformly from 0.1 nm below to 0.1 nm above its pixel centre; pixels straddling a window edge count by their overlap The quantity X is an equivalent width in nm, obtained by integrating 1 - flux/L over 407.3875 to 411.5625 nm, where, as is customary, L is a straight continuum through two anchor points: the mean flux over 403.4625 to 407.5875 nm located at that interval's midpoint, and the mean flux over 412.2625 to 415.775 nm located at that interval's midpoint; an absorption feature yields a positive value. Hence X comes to 0.56 nm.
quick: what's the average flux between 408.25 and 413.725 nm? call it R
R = 96.2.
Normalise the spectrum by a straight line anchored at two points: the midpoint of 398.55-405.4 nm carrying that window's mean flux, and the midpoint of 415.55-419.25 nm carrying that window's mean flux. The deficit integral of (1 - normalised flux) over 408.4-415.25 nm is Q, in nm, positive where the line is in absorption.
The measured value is 0.51 nm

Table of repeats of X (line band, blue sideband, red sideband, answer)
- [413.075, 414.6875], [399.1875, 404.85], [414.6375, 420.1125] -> -0.015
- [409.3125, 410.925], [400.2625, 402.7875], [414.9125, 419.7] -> 0.422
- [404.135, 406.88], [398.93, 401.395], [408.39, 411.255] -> -0.247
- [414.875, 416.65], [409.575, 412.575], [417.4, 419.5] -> -0.181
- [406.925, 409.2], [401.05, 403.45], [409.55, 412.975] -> -0.151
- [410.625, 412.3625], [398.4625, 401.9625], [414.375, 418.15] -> 0.200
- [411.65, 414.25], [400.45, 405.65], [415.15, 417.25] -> 0.059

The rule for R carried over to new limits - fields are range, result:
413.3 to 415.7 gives 110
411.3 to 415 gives 104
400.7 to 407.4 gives 111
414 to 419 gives 107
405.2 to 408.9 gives 108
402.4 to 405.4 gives 110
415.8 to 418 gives 104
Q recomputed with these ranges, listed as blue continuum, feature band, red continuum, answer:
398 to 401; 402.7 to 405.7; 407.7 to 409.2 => -0.049 nm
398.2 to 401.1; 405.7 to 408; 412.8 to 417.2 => -0.056 nm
